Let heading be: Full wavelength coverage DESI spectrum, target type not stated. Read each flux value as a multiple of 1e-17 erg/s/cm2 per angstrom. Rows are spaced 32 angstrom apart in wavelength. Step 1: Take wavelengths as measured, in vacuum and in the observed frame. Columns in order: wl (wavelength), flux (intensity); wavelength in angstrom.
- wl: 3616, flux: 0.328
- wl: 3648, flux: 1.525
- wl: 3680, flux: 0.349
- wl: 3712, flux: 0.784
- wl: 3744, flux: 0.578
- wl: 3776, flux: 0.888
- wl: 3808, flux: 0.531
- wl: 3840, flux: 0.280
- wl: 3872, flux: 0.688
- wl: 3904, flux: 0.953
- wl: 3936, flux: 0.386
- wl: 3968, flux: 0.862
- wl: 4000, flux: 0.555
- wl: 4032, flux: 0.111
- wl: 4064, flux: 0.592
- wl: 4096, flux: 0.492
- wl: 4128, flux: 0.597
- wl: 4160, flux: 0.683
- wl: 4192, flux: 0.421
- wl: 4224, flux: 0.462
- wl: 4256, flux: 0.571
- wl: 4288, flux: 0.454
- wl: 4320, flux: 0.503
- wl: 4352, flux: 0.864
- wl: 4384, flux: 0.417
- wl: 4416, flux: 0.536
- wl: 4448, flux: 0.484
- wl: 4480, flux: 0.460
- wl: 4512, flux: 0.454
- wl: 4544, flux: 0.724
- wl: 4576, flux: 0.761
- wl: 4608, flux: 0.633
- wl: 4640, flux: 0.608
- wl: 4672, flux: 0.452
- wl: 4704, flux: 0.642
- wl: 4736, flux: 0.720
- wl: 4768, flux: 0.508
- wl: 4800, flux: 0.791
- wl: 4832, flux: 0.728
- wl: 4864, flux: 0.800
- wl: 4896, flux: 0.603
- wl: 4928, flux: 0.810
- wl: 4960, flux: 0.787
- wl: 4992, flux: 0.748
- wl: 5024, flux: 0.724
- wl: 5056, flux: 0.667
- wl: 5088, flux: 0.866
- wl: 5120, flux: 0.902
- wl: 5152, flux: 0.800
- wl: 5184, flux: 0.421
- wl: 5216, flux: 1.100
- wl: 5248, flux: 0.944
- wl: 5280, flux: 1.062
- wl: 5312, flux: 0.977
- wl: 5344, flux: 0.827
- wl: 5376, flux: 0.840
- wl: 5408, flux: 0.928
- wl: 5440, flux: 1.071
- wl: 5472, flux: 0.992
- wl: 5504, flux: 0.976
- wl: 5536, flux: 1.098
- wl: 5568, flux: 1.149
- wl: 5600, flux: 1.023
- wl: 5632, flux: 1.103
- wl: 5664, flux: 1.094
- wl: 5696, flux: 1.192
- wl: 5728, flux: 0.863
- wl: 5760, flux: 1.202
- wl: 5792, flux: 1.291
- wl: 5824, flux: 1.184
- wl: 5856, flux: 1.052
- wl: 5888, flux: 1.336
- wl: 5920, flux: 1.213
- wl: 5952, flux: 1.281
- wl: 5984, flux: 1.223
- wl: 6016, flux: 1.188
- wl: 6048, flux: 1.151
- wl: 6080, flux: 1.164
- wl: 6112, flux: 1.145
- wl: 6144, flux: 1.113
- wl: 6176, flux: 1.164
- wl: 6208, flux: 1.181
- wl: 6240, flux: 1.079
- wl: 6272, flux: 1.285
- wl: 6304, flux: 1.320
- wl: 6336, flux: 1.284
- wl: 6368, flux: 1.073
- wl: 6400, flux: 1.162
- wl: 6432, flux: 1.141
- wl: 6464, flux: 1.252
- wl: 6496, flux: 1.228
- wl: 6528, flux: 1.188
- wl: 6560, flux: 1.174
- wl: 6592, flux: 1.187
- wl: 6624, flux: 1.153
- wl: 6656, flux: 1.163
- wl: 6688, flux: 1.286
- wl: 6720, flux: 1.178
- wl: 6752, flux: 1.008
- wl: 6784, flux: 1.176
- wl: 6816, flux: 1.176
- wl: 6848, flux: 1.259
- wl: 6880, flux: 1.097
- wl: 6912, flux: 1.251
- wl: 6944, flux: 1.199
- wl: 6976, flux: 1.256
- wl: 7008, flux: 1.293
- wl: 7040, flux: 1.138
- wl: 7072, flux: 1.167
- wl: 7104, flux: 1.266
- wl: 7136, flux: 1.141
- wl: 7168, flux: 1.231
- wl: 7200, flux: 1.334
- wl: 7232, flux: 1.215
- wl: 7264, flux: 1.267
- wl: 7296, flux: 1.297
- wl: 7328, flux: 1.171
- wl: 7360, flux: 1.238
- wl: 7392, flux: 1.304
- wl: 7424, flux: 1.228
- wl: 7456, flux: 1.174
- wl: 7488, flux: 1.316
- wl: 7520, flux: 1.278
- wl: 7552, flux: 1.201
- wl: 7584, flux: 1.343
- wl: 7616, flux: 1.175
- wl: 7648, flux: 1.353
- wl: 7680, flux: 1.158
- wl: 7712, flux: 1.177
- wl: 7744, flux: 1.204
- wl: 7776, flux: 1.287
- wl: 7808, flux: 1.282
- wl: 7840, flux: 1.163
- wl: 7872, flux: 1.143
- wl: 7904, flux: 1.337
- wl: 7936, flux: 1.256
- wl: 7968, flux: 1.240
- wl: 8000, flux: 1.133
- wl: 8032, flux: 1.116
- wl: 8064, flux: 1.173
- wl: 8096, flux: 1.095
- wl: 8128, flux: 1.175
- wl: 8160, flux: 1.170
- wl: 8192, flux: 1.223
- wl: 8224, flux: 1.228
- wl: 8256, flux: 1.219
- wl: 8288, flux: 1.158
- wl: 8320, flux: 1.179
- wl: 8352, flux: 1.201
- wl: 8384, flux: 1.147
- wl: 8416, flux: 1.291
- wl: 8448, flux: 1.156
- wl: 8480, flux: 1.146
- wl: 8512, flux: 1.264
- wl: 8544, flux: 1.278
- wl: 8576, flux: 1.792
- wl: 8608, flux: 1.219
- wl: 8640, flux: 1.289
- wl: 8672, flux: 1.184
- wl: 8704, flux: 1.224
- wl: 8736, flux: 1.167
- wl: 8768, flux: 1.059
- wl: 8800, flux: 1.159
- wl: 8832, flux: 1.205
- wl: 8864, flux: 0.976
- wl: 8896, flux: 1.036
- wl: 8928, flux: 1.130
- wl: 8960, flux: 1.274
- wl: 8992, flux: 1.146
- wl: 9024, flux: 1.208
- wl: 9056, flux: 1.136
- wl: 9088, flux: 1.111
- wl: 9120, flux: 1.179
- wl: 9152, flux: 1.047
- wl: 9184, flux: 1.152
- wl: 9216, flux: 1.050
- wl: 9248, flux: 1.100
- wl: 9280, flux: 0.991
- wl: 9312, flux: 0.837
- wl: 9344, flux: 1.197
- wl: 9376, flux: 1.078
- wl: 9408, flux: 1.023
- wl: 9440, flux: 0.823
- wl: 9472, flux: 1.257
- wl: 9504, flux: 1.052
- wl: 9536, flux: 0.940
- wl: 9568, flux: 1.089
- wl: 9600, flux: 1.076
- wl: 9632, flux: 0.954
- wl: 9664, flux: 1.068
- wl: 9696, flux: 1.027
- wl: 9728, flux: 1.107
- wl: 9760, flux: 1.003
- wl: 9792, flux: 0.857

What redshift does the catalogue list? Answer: 0.305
